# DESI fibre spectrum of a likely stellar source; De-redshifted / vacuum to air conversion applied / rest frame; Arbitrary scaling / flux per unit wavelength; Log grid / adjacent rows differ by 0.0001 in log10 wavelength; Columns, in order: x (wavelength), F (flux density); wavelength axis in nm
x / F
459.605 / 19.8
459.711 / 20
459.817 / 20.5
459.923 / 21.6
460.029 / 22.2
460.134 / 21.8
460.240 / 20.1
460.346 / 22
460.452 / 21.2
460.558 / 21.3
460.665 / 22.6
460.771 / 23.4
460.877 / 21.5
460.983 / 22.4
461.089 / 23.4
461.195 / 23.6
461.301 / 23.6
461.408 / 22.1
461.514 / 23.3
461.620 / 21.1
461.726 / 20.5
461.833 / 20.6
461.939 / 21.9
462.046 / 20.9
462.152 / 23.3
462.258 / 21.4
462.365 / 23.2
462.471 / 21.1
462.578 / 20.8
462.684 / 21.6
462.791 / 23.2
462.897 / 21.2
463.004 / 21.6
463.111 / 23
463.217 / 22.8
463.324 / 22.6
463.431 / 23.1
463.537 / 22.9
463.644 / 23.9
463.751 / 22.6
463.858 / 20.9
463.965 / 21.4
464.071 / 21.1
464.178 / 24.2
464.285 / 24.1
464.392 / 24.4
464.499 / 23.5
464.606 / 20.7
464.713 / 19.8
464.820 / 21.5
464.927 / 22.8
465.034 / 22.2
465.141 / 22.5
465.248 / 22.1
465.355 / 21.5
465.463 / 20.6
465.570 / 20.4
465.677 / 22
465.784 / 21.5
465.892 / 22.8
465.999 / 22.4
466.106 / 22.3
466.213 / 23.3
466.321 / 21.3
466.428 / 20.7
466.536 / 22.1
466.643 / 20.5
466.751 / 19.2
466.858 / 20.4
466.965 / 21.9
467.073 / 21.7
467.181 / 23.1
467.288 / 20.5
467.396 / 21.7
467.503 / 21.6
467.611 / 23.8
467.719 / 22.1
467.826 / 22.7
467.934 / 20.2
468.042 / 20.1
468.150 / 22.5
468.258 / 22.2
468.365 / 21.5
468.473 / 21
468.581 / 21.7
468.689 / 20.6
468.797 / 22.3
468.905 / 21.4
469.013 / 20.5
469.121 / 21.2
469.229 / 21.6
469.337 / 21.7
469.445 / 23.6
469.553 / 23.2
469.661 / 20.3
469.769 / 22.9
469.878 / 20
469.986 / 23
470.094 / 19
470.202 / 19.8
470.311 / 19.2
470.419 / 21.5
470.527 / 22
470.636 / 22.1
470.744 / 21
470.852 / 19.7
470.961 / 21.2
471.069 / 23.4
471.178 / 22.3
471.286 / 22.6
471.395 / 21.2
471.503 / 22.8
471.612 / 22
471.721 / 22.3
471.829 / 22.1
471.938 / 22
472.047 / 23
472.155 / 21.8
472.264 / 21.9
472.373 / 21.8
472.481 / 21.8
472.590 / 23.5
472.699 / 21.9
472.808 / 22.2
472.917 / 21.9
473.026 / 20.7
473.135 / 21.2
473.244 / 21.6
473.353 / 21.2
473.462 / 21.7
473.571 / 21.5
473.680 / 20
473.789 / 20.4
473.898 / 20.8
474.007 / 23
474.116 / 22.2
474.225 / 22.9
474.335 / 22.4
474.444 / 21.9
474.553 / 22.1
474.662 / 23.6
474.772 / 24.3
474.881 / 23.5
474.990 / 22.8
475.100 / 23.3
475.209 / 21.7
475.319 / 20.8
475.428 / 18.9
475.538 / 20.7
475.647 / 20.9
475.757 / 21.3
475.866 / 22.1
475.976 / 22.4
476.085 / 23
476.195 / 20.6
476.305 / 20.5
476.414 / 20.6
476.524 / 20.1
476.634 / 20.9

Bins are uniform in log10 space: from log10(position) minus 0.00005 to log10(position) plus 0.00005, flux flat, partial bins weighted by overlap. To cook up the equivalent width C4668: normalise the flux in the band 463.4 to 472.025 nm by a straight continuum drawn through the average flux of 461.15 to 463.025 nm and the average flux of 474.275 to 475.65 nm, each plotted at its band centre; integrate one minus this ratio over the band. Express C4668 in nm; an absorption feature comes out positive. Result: 0.10 nm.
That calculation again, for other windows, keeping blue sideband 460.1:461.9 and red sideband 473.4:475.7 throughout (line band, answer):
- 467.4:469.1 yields 0.026 nm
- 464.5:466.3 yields 0.013 nm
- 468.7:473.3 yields 0.049 nm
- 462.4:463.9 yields -0.017 nm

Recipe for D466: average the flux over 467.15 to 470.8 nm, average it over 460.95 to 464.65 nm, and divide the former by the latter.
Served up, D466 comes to 1.0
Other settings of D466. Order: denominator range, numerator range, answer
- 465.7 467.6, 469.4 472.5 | 1.00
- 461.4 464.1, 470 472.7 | 0.99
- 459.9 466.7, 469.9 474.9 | 0.99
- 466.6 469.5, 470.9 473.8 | 1.02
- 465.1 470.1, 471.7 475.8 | 1.01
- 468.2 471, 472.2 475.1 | 1.03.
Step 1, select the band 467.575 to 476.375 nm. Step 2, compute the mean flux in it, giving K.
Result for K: 21.7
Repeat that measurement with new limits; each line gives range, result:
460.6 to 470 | 21.9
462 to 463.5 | 22.2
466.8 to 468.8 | 21.6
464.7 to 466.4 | 21.8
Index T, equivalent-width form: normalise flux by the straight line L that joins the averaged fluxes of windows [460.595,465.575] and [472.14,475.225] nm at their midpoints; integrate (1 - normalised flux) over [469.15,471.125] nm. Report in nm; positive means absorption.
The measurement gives 0.064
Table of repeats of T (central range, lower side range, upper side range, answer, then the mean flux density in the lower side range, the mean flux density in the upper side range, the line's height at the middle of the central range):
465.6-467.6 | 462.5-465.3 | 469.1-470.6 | 0.02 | 22.3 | 21.4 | 21.9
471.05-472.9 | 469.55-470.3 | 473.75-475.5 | -0.07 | 20.9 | 22.2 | 21.5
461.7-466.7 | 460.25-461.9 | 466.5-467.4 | -0.09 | 22.1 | 21.2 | 21.6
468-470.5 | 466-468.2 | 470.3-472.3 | 0.04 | 21.6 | 21.9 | 21.7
